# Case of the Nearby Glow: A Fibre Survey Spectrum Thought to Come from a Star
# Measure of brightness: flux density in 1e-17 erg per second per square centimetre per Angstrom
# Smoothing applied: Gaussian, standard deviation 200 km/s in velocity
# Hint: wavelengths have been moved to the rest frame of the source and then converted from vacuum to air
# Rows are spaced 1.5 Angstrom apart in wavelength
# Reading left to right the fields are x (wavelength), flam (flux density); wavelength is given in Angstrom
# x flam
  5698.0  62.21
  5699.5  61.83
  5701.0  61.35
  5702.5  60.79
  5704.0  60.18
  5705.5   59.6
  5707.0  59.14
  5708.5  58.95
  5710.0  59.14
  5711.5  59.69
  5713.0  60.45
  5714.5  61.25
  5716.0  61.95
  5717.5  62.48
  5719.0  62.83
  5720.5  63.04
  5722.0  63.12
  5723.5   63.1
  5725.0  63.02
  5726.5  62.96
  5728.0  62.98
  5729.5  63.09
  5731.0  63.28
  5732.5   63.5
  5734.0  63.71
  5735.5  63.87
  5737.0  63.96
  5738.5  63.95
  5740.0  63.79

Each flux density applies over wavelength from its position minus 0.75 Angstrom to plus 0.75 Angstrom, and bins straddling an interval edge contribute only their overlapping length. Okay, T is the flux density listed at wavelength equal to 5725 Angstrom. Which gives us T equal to 63.02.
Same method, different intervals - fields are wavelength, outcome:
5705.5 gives 59.6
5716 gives 61.95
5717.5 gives 62.48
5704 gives 60.18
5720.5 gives 63.04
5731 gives 63.28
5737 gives 63.96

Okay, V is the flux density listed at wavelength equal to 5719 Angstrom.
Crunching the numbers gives 62.83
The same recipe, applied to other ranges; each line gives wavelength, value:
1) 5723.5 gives 63.1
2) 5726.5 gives 62.96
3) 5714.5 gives 61.25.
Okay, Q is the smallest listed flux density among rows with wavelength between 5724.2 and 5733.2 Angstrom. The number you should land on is 62.96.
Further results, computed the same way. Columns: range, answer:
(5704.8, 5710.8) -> 58.95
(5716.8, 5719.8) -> 62.48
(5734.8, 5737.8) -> 63.87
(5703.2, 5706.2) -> 59.6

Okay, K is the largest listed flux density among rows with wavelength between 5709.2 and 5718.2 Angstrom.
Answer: 62.48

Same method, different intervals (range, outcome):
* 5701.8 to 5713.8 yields 60.79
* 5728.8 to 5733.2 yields 63.5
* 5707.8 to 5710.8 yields 59.14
